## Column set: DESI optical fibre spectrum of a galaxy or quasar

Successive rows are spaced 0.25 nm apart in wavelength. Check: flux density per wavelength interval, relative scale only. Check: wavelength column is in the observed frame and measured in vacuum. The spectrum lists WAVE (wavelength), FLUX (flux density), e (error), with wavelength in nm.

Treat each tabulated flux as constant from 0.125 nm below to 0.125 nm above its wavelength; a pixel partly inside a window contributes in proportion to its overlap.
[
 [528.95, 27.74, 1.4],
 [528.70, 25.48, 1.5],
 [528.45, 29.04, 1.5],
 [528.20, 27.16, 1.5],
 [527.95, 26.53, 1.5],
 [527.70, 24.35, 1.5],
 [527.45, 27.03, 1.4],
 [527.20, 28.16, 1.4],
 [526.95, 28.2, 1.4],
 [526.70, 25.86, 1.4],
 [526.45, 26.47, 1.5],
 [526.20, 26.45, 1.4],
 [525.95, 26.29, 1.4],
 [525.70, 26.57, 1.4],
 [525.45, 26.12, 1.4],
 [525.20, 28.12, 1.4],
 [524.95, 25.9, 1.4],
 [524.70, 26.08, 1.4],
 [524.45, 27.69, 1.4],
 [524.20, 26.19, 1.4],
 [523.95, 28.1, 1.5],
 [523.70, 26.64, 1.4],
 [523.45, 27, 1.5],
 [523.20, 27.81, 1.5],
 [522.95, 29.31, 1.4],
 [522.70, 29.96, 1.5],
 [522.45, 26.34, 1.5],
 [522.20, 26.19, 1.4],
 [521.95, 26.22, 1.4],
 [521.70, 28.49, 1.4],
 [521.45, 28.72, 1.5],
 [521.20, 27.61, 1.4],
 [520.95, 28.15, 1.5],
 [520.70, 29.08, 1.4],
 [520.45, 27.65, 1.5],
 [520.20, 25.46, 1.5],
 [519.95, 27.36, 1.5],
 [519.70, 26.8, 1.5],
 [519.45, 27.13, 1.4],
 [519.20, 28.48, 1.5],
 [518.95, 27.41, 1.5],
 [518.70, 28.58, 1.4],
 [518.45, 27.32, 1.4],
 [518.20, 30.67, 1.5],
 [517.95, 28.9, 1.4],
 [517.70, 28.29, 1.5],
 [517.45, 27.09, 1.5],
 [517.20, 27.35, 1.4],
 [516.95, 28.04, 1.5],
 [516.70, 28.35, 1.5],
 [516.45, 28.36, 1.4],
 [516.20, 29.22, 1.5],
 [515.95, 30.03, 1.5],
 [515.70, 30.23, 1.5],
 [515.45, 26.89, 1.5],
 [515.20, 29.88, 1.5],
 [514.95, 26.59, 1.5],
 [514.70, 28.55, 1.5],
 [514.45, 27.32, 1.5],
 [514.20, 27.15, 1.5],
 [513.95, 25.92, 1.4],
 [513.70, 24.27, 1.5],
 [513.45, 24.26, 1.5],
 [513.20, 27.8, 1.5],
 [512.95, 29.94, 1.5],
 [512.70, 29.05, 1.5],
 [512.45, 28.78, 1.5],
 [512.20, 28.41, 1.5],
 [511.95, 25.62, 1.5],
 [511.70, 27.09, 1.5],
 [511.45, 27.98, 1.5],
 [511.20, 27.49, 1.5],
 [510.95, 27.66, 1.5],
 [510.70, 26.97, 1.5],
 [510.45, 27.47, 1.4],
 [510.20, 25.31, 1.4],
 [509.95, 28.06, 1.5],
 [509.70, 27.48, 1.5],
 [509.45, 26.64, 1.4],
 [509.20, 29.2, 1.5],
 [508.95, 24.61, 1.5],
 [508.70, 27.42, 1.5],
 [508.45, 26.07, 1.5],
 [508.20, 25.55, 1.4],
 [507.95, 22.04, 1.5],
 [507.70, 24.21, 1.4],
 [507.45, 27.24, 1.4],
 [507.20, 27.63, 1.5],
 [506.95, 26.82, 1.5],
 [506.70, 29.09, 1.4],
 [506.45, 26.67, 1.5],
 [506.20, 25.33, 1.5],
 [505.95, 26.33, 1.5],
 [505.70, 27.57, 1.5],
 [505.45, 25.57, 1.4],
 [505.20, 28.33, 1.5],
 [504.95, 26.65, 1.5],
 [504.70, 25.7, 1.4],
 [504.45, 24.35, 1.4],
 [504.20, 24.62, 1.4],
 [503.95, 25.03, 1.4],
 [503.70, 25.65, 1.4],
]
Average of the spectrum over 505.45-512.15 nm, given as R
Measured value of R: 26.7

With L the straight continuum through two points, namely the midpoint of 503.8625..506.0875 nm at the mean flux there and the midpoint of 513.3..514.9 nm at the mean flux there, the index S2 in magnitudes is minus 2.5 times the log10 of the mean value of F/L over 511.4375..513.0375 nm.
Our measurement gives -0.074 mag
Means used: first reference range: 26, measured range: 28.1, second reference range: 26.3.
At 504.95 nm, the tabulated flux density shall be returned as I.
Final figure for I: 26.65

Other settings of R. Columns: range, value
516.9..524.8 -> 27.7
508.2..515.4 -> 27.2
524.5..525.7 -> 26.6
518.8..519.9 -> 27.5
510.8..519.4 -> 27.9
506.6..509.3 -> 26.3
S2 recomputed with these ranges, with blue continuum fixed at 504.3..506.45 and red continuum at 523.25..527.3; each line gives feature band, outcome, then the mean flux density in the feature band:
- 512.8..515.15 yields -0.02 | 27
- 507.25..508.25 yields 0.06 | 24.9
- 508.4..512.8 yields -0.04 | 27.3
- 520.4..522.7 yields -0.04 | 27.7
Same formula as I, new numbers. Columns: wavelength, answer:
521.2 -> 27.61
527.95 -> 26.53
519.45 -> 27.13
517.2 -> 27.35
